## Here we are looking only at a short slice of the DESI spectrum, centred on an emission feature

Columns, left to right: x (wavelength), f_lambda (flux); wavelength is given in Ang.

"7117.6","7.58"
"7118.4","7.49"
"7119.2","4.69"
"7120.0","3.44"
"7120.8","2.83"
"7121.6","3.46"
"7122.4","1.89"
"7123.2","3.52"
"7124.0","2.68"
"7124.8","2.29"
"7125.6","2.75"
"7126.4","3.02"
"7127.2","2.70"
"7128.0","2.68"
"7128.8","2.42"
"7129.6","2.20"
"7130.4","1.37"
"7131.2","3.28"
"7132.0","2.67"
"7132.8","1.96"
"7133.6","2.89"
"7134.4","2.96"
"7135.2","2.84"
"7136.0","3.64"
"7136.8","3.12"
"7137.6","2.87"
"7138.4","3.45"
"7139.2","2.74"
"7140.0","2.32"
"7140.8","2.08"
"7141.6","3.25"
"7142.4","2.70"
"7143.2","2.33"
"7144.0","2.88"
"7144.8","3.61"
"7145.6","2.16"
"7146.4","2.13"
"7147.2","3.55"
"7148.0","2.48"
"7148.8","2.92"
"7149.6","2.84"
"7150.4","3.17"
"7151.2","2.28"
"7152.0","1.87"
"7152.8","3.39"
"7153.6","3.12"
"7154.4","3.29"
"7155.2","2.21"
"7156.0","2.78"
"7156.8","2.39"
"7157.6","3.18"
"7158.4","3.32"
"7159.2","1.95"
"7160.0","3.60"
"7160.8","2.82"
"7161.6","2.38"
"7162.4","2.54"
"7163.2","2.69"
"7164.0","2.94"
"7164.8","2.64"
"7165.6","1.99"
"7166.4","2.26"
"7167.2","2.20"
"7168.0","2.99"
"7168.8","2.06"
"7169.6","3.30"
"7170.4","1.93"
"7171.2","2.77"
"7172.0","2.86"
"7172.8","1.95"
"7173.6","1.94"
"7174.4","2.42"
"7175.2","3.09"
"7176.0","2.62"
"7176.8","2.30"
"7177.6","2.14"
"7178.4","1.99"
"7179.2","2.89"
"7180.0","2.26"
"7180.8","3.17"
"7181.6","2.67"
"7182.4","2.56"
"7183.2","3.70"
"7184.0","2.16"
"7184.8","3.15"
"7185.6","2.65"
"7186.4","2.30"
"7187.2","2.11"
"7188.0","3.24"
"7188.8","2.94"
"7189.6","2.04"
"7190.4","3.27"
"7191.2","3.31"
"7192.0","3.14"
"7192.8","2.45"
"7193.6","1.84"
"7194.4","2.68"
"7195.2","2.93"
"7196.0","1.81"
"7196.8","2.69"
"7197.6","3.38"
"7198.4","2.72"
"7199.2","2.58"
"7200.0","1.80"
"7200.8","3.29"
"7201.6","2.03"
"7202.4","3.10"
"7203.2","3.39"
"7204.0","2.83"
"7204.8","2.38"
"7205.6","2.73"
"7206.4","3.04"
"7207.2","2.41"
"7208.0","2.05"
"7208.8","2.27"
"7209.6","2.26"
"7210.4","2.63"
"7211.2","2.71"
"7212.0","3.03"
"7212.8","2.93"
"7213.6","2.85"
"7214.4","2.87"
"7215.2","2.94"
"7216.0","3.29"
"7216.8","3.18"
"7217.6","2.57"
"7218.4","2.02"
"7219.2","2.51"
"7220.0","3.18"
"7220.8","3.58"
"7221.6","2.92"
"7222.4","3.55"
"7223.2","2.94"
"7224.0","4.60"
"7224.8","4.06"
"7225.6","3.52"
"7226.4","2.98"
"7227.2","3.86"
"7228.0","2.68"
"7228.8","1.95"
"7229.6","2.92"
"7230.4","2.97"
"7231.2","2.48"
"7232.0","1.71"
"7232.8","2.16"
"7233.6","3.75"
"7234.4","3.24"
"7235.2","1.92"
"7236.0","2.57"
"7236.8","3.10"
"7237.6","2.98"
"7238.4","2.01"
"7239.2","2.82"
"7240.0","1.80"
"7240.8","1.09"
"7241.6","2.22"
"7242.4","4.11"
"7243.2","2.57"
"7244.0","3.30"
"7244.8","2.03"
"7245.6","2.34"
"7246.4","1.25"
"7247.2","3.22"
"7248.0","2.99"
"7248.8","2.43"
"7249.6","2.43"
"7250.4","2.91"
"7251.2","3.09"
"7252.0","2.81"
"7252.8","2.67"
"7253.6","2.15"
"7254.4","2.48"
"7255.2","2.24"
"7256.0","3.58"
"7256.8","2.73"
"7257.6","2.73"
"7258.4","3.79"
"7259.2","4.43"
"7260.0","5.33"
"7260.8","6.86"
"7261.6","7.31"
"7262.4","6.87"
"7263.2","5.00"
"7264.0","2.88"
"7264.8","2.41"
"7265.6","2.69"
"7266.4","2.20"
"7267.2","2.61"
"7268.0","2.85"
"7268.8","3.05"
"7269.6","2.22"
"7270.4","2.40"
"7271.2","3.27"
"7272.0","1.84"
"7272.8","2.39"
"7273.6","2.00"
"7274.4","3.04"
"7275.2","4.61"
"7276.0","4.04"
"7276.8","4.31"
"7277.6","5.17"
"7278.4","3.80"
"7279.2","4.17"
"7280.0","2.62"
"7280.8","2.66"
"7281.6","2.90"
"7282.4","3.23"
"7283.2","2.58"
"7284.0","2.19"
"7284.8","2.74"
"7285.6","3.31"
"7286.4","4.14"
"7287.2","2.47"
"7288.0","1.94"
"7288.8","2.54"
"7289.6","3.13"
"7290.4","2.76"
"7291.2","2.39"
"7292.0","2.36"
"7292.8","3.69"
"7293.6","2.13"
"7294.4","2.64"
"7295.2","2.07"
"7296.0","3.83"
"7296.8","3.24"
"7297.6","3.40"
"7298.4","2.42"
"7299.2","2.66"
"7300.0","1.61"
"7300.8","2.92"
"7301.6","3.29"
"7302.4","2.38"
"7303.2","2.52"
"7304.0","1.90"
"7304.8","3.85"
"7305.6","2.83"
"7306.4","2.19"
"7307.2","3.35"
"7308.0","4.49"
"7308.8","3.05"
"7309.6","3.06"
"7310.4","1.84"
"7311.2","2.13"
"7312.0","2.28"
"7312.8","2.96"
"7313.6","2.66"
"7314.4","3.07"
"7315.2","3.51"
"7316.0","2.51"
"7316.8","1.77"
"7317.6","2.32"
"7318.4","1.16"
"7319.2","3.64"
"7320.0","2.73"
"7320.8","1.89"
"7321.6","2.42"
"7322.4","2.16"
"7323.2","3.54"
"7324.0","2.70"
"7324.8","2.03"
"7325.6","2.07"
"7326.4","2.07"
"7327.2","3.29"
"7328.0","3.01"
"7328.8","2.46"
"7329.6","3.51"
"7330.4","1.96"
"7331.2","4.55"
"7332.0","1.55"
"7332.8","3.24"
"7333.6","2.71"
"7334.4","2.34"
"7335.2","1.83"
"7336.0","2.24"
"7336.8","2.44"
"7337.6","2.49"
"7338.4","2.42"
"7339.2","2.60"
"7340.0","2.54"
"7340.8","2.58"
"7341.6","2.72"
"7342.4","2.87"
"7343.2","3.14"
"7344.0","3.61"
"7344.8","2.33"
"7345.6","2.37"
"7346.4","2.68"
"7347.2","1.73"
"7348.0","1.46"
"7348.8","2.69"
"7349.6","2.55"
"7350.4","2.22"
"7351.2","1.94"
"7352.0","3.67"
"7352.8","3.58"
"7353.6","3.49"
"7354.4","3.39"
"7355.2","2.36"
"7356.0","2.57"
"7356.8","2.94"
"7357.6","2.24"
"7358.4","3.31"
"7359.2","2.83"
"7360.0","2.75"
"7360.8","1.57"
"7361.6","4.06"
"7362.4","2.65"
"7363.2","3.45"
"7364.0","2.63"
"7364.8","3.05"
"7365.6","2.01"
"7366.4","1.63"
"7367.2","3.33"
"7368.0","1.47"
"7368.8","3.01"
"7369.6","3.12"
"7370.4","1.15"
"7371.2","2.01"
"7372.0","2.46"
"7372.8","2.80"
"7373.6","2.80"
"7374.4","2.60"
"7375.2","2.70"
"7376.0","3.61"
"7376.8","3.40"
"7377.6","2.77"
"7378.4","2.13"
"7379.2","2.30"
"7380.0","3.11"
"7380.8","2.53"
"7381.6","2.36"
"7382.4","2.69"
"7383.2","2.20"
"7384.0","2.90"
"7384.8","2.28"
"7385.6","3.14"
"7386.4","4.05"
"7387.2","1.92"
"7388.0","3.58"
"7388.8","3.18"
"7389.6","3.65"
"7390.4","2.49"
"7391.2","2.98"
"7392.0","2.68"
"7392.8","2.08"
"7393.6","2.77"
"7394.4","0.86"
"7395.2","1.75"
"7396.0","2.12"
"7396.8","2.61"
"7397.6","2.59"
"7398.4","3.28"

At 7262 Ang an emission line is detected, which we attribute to [S II]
